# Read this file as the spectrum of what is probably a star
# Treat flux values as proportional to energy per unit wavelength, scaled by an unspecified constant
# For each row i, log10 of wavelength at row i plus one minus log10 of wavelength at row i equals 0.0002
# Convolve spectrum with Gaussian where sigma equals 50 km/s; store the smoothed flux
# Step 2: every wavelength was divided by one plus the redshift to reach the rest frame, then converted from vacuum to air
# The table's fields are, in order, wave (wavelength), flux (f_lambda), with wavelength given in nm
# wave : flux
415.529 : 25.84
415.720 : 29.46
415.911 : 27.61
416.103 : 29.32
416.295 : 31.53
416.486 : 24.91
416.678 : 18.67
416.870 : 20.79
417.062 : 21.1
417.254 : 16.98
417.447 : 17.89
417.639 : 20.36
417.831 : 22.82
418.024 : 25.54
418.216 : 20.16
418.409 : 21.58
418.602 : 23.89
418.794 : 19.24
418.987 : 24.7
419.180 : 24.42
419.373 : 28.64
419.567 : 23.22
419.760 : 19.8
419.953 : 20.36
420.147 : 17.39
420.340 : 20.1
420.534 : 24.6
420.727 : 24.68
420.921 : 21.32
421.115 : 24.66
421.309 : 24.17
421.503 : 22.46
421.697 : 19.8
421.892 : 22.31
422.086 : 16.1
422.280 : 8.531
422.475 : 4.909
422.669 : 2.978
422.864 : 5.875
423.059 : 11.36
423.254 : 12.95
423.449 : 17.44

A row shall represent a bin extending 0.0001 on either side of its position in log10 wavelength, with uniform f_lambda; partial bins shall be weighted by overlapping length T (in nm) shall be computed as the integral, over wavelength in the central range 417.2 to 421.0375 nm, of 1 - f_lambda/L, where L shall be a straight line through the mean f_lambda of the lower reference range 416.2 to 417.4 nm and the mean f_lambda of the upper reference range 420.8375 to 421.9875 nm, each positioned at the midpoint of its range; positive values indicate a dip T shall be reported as 0.059 nm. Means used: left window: 22.1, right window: 22.5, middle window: 22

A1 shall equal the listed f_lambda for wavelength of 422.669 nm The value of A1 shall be 2.978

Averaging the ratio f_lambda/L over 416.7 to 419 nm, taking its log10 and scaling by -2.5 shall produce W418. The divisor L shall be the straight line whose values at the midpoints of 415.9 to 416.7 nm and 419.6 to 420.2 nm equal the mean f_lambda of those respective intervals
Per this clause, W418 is 0.13 mag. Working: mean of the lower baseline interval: 27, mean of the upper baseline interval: 19.7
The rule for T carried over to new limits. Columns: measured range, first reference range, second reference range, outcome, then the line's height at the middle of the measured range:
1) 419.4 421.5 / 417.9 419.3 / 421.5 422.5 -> -0.37 nm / 19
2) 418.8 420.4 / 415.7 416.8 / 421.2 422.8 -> -0.18 nm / 19.9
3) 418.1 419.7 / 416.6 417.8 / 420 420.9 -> -0.20 nm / 20.6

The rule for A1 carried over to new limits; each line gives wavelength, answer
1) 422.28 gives 8.531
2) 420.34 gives 20.1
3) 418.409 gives 21.58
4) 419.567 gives 23.22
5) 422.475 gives 4.909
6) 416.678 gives 18.67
